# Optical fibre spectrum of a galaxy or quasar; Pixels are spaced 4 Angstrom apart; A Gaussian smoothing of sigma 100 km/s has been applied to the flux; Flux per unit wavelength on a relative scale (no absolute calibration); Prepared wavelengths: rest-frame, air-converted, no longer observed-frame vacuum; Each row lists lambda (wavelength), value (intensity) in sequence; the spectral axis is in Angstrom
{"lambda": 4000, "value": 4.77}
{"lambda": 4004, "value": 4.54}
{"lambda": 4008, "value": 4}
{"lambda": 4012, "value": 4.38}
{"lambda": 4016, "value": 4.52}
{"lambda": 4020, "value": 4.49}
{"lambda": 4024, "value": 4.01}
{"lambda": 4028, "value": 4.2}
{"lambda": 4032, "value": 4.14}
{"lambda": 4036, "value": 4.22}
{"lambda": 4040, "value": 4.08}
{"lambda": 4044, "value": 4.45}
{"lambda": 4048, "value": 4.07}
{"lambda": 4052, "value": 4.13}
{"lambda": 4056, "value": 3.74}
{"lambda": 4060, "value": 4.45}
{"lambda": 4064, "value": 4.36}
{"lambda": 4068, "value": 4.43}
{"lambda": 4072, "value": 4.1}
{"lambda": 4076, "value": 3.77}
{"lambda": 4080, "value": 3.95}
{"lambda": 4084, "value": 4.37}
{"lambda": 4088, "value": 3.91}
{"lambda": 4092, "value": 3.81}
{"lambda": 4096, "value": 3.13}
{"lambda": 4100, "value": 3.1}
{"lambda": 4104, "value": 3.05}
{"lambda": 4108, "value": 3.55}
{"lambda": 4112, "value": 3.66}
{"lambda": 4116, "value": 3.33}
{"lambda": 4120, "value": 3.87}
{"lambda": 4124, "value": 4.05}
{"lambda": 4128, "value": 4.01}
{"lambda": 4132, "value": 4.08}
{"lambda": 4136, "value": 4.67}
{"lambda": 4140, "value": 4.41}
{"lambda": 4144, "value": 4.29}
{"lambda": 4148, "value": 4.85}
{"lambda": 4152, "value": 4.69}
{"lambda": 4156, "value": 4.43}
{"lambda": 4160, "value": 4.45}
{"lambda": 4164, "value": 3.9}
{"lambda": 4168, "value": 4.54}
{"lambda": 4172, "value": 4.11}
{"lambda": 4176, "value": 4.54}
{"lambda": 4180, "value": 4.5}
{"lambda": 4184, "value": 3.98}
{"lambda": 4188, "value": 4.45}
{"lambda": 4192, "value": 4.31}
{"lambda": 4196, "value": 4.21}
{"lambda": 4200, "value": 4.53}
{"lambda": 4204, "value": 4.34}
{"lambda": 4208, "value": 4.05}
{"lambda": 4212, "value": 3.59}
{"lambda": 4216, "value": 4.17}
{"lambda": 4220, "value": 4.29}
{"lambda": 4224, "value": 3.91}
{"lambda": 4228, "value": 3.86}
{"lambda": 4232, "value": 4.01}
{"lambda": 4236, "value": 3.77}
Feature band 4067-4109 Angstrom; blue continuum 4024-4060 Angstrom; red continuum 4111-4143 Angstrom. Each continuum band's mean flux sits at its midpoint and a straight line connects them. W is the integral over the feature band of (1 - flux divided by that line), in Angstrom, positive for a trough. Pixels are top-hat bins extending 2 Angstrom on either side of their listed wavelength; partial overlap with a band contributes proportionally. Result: 3.6 Angstrom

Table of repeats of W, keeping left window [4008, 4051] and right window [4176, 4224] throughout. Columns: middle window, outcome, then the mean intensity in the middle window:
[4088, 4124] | 6.24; 3.5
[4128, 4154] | -1.43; 4.46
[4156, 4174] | -0.19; 4.27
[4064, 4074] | -0.11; 4.28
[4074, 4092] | 1.09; 3.98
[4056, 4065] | -0.05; 4.26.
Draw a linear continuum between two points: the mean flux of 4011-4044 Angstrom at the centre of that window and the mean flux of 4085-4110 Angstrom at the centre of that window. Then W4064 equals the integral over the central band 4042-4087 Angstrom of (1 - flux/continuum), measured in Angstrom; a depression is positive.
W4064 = -3.80 Angstrom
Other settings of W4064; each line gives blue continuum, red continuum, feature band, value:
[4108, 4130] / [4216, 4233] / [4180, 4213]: -2.1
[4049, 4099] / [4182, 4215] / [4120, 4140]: -0.5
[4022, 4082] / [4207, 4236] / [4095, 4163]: 1.2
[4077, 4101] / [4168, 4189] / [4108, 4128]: 1.0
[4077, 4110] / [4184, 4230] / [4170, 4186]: -1.1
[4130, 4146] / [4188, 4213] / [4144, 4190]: -1.1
